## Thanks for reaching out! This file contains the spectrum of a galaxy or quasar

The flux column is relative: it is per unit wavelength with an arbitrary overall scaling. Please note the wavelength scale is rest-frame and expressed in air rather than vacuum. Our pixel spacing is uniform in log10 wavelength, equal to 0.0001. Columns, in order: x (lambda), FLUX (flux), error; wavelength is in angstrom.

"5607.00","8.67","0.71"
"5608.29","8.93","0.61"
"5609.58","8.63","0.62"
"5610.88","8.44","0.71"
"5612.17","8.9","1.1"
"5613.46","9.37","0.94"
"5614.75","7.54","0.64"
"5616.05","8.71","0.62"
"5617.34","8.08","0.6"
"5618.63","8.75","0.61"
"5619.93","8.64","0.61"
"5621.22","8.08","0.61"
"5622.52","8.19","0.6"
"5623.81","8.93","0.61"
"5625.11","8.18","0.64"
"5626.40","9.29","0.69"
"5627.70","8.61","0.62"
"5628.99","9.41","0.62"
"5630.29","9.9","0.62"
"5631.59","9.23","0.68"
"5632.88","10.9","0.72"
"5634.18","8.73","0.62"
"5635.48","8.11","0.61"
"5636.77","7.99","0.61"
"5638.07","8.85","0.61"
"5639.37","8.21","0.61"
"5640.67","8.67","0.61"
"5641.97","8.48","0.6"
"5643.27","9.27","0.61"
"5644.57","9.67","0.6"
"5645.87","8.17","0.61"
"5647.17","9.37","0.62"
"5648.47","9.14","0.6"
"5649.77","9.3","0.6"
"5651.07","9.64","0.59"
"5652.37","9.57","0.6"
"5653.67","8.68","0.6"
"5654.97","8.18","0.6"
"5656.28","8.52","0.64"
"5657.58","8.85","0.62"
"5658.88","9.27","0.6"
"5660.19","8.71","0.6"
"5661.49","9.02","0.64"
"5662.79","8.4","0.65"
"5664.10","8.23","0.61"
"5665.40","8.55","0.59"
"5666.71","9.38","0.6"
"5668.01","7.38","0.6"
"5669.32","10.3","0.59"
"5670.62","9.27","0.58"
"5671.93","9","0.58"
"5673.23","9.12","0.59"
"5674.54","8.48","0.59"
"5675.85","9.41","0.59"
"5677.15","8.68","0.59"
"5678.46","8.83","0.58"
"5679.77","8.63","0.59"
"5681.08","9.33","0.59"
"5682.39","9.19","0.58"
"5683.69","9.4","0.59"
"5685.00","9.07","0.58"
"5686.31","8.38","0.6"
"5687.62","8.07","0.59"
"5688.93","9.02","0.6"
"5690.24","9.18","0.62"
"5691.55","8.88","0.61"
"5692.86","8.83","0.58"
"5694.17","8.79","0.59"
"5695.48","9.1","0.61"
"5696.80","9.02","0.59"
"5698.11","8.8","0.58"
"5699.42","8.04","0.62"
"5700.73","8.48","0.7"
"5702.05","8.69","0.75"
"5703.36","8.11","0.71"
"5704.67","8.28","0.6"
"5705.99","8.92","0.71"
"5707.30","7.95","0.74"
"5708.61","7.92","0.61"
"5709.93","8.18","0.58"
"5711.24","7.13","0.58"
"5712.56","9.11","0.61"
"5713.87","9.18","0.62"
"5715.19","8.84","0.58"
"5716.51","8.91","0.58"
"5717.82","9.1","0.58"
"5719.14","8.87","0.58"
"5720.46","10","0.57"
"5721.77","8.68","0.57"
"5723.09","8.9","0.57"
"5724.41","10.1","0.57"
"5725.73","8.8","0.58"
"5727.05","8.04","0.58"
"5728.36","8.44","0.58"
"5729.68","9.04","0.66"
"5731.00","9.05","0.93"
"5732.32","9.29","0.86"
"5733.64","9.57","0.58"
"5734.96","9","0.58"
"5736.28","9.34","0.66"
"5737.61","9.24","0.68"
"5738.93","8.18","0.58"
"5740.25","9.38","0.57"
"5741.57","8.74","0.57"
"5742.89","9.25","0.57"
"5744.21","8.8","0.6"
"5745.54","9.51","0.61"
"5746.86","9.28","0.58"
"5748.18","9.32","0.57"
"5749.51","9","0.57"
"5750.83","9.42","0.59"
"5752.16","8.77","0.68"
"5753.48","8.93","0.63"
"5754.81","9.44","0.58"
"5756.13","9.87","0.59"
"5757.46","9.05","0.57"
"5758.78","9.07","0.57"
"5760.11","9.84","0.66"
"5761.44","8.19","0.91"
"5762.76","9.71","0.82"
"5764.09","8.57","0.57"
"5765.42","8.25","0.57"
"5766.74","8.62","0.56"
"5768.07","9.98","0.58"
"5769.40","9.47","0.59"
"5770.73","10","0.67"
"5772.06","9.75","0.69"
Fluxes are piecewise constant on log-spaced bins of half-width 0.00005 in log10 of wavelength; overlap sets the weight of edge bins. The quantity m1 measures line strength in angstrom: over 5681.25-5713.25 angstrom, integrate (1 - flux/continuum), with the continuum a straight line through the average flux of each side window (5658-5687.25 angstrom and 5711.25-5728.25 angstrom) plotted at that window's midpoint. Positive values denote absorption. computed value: 1.1 angstrom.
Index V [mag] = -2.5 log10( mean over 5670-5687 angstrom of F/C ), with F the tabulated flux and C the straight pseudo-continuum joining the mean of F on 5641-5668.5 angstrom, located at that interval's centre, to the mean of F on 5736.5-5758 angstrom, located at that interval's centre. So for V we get -0.01 mag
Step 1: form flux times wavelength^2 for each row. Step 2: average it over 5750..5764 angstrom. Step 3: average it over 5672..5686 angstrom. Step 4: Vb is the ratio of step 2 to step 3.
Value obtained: 1.05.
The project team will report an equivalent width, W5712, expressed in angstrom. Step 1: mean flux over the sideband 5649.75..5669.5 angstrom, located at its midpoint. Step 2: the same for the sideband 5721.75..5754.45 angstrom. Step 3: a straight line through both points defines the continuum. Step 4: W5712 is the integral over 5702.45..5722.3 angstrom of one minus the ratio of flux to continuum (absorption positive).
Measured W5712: 0.81 angstrom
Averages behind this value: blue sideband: 8.82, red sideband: 9.05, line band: 8.62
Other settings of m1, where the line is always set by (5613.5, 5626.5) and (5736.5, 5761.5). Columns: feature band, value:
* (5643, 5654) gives -0.8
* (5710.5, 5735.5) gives 0.2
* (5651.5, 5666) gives -0.1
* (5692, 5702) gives 0.2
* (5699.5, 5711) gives 0.8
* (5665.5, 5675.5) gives -0.3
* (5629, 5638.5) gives -0.7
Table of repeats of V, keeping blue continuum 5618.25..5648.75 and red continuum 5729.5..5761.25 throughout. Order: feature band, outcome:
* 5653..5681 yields 0.017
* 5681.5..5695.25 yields 0.013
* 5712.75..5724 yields 0.001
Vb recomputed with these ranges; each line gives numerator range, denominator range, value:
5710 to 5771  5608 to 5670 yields 1.06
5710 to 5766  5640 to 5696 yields 1.04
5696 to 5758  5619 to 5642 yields 1.04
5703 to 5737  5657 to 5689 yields 1.01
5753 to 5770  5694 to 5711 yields 1.11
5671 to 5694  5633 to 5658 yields 1.02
